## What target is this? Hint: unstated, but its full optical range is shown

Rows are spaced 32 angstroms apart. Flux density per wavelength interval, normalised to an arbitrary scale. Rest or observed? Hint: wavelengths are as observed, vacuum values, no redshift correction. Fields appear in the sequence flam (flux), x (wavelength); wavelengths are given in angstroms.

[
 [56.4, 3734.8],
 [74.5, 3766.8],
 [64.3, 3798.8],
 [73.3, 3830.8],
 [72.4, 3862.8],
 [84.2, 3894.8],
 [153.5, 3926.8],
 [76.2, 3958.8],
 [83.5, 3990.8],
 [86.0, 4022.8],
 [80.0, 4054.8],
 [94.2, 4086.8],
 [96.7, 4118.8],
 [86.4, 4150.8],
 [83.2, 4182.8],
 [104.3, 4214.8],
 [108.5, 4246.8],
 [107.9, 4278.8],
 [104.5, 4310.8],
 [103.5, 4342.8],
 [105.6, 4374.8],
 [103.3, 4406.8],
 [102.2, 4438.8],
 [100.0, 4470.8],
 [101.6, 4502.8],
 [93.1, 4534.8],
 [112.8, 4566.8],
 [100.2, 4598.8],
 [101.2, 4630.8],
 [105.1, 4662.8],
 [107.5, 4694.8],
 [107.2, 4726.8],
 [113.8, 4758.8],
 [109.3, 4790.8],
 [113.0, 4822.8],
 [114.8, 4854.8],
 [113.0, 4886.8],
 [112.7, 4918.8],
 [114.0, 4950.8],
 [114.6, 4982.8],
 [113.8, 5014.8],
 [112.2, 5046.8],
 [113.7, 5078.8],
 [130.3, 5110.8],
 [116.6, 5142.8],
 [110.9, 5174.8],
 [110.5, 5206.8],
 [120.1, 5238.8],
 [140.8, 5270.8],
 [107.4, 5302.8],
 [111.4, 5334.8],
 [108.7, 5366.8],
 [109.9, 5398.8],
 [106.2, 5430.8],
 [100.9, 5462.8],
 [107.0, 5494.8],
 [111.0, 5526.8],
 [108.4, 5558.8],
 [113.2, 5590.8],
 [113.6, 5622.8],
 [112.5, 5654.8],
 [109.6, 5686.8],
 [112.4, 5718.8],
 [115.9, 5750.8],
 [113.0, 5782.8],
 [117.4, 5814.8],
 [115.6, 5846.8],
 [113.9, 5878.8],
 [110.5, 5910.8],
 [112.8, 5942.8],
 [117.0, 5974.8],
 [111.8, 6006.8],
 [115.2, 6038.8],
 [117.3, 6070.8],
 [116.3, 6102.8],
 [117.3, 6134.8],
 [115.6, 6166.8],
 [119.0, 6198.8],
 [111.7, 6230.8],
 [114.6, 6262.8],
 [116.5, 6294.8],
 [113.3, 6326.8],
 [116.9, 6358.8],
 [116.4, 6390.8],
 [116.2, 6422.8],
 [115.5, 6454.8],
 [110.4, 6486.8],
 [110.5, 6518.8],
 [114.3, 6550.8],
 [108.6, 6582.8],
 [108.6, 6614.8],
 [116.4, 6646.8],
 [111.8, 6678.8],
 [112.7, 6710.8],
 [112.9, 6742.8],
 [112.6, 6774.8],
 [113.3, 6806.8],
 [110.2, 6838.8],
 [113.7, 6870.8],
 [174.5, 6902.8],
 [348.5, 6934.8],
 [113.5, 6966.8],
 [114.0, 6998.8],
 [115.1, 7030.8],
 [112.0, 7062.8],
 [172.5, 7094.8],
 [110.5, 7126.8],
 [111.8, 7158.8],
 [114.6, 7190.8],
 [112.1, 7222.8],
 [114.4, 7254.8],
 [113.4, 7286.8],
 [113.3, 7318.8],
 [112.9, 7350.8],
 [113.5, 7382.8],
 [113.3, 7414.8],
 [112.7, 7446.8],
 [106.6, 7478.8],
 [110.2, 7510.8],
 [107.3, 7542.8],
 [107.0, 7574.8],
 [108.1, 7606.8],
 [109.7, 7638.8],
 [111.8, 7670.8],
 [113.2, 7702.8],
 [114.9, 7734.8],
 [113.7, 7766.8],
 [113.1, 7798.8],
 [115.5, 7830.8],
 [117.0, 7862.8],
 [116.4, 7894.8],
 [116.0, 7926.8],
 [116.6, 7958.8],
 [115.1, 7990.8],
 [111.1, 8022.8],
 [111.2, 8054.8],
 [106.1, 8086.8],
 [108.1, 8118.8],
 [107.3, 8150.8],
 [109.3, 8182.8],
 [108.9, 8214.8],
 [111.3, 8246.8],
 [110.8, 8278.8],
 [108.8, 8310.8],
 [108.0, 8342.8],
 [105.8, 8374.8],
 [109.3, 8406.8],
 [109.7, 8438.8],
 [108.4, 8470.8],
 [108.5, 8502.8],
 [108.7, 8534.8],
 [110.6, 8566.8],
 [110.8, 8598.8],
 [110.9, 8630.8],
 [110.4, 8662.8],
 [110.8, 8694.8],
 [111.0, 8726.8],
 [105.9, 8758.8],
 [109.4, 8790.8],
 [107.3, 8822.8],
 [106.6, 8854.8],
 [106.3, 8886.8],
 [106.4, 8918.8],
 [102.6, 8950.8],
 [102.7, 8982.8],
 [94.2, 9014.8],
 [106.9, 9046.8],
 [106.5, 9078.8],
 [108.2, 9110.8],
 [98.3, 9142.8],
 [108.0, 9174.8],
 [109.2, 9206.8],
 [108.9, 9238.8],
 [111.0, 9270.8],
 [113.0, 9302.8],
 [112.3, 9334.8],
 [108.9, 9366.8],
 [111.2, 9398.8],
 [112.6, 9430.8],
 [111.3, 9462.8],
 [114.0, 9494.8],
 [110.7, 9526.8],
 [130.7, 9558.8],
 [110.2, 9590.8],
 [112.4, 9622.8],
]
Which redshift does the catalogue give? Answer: 0.054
